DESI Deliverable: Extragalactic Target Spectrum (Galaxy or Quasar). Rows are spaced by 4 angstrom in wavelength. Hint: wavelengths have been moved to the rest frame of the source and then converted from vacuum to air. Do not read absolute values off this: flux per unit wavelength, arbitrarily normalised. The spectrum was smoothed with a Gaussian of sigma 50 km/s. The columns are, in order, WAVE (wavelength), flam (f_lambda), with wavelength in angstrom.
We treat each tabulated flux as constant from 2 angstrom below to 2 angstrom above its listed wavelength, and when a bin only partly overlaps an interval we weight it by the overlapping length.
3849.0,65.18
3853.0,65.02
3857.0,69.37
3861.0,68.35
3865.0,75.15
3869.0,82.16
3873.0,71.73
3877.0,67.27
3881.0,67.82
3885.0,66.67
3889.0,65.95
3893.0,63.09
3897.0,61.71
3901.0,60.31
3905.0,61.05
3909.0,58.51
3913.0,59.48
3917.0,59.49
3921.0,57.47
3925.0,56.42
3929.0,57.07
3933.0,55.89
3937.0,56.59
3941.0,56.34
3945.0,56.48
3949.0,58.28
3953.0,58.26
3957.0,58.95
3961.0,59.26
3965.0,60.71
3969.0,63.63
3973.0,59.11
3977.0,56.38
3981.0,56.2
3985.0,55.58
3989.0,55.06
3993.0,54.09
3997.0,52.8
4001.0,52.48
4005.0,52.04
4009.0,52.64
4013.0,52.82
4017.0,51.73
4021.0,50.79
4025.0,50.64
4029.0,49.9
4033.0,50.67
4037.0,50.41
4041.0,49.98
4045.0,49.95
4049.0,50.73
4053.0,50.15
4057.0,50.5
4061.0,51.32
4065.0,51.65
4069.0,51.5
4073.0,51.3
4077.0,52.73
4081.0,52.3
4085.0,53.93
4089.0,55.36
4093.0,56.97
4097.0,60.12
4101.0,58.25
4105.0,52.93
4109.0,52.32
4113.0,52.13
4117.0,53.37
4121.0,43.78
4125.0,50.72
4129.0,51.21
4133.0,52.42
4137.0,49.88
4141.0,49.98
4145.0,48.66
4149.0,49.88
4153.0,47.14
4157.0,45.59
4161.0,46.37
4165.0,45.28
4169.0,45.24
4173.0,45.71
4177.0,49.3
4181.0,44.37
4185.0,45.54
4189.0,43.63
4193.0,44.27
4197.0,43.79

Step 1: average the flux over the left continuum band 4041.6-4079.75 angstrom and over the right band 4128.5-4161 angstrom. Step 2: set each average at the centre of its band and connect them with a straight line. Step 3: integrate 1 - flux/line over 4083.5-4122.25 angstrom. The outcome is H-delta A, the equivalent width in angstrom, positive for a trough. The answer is -3.1 angstrom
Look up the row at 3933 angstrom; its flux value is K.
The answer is 55.89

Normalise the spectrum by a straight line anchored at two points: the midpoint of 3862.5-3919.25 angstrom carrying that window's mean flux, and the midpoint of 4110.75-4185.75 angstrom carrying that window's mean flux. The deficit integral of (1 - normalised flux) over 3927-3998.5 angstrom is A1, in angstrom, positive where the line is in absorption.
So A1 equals 4.2 angstrom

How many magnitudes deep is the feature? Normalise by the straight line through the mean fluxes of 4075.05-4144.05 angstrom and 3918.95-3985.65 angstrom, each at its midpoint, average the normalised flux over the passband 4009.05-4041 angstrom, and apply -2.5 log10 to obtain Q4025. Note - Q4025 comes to 0.091 mag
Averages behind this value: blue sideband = 57.8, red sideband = 52.8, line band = 51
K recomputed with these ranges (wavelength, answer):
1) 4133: 52.42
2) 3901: 60.31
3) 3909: 58.51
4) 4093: 56.97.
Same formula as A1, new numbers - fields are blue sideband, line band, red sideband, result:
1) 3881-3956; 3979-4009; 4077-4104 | 2.07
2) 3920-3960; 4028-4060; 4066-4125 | 2.48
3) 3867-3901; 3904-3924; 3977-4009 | 1.59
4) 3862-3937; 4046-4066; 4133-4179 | 1.17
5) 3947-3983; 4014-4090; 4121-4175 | 3.48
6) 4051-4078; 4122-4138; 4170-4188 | -0.80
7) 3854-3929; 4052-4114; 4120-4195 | -1.43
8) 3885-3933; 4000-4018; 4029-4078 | 0.45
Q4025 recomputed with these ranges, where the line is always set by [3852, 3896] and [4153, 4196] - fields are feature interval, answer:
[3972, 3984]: 0.08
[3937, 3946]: 0.14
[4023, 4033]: 0.14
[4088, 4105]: -0.11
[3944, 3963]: 0.08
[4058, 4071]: 0.06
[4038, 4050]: 0.12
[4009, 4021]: 0.12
